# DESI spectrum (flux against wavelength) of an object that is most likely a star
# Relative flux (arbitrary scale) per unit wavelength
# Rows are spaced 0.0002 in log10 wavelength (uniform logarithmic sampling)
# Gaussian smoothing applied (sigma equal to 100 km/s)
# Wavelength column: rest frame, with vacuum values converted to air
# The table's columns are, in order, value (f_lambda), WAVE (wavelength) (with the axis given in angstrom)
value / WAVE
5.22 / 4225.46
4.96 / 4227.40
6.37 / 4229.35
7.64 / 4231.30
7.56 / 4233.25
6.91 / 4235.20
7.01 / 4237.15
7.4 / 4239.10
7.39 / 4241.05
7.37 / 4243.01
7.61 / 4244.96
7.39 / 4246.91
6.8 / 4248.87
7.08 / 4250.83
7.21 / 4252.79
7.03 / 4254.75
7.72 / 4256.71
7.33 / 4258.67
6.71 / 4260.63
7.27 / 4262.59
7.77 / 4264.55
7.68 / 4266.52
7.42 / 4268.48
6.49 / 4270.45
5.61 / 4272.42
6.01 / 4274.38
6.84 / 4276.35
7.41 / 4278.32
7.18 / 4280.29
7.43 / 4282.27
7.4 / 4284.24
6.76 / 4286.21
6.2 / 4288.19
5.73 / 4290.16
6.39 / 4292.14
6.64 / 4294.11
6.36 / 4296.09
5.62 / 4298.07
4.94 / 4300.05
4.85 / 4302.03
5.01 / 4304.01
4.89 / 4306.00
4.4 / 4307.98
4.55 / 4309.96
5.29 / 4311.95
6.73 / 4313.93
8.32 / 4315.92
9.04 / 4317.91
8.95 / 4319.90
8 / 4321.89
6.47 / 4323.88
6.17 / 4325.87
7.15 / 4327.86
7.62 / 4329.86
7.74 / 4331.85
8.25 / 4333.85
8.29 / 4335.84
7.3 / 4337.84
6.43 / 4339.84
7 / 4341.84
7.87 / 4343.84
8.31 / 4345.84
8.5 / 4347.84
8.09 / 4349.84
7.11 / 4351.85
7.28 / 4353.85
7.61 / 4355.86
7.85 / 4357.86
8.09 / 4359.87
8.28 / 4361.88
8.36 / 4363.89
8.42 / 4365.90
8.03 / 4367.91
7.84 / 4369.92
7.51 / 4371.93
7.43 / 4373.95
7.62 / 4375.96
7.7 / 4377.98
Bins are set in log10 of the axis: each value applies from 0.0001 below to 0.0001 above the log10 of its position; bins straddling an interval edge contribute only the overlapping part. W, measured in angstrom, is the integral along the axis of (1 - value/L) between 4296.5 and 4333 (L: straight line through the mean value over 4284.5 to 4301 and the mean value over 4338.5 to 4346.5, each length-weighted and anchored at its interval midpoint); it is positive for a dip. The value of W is 1.5 angstrom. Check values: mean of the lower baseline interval 6.14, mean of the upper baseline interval 7.36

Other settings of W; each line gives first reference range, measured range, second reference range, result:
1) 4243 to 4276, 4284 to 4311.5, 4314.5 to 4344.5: 6.4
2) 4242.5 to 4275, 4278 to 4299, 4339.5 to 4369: 2.0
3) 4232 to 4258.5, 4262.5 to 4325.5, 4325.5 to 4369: 8.0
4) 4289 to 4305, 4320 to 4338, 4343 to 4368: -1.5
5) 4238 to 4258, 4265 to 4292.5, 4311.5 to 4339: 2.3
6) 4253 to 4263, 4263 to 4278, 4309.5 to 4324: 0.7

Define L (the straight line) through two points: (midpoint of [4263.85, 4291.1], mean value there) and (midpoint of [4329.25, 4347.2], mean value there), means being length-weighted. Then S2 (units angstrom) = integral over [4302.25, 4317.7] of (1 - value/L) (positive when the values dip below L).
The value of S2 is 3.30 angstrom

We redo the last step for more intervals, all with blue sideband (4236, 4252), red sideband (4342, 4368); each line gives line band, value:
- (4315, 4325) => -0.52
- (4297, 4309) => 4.19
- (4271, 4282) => 1.18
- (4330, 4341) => 0.33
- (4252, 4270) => 0.08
